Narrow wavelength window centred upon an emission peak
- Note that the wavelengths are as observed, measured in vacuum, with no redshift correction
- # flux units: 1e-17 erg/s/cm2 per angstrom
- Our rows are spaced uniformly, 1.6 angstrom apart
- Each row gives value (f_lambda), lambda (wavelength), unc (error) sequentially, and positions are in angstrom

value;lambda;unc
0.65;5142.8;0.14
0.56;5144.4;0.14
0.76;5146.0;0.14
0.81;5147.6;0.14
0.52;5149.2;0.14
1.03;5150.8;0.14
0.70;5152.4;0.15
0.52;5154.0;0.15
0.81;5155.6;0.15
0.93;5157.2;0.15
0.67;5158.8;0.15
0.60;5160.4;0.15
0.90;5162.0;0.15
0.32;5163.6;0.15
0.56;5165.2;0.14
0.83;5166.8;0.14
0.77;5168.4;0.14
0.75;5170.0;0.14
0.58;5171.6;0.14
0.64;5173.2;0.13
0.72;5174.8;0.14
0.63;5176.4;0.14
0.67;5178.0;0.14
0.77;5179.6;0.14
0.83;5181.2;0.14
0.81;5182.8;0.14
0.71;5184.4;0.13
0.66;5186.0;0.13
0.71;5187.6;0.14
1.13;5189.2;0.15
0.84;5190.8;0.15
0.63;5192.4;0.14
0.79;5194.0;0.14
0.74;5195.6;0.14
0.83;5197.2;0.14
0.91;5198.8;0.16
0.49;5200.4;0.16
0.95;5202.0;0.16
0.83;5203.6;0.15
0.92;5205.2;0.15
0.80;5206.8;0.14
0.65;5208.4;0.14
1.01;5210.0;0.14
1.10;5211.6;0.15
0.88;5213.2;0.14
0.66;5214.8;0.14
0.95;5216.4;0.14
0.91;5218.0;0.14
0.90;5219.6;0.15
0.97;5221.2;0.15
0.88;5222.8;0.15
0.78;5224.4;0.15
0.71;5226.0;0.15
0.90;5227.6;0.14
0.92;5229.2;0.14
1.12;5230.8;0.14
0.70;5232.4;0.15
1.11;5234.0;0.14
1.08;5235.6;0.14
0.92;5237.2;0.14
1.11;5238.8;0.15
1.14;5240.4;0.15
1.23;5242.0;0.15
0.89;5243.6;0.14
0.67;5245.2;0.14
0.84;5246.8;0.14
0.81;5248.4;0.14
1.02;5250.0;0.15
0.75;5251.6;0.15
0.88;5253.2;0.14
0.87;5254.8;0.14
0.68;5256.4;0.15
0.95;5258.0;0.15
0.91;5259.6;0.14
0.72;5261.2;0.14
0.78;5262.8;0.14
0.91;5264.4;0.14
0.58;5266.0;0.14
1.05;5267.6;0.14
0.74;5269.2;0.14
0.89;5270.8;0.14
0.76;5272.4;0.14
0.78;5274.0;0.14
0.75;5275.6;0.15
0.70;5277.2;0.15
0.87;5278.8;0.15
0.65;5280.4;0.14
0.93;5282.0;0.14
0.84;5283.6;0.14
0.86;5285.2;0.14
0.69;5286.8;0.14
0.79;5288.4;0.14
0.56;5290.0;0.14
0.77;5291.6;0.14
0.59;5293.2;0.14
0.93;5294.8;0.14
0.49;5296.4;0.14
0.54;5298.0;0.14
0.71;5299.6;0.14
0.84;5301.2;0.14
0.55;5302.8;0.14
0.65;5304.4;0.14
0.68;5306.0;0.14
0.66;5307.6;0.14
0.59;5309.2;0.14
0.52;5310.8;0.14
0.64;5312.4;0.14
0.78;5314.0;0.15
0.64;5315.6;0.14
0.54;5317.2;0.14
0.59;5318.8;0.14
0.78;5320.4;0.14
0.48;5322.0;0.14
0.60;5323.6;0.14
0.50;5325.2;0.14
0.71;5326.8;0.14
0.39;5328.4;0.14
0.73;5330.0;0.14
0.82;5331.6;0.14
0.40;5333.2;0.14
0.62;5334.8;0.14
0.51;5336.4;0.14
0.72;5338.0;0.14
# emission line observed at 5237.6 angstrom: C III] 1909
